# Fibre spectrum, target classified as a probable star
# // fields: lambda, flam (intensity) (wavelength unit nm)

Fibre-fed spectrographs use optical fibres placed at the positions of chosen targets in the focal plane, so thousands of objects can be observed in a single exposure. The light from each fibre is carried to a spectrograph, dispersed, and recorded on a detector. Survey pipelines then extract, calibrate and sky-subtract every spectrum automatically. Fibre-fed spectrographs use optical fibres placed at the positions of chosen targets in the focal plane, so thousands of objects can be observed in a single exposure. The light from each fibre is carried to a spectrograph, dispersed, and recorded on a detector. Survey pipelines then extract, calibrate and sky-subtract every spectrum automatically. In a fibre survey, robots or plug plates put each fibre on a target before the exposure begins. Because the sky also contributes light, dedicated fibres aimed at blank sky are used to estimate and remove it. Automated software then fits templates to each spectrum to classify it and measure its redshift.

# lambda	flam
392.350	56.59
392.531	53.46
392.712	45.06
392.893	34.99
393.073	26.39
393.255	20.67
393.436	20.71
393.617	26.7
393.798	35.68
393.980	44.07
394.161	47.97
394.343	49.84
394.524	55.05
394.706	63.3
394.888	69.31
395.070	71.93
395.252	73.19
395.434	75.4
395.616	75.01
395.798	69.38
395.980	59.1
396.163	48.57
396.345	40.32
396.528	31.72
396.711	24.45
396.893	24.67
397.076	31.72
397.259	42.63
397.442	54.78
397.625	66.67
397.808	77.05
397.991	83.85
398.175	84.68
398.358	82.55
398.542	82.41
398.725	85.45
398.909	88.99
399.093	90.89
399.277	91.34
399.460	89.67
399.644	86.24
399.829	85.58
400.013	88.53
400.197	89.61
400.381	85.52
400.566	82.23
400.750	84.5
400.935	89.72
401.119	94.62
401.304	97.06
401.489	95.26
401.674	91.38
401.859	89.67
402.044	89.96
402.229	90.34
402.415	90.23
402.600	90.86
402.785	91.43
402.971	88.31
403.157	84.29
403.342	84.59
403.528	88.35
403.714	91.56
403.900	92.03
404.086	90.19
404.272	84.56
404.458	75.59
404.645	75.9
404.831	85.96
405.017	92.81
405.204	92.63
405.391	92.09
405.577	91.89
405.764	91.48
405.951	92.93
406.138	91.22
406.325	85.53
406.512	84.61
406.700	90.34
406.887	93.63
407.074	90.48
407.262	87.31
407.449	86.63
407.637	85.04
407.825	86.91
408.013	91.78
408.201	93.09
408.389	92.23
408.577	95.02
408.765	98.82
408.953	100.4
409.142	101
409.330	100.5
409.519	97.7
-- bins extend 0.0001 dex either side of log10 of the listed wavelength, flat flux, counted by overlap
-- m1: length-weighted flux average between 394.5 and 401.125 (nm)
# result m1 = 70.7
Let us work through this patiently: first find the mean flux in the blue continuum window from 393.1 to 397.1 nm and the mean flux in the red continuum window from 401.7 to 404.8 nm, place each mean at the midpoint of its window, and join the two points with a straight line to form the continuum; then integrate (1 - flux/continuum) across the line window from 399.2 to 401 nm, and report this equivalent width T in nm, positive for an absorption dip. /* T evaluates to -0.38 nm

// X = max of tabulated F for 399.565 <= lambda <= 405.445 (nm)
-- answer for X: 97.06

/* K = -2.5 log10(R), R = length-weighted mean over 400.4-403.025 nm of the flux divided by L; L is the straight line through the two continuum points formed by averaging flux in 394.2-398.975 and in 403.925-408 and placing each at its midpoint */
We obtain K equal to -0.19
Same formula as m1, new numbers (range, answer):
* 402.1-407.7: 88.5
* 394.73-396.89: 56.8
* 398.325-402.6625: 88.9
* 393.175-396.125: 53.6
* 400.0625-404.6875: 88.4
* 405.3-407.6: 89.7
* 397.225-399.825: 80.1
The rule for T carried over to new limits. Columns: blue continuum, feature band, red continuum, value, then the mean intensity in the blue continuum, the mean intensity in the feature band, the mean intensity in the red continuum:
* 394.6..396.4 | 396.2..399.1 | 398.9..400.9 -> 0.61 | 65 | 61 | 87.5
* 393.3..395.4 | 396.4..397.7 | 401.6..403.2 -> 0.51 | 50.8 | 39.2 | 89.7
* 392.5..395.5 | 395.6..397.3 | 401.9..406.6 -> 0.40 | 47.6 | 43.5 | 88.4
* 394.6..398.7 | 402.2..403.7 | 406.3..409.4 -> -0.20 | 61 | 88.6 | 92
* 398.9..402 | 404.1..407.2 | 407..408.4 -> 0.03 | 89.5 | 88.3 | 88.9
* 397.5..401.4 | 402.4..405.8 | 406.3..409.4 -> 0.05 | 85.8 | 88.1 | 92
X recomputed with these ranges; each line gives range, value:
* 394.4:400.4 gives 91.34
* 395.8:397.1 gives 59.1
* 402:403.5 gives 91.43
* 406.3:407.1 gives 93.63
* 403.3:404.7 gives 92.03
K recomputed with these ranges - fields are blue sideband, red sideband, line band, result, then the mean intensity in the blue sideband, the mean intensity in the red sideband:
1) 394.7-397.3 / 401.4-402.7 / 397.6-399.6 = -0.21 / 53.2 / 91.1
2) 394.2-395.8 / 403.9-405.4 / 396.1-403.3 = -0.01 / 66.2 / 86.2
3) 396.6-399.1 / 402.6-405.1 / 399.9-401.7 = -0.19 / 64.7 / 86.7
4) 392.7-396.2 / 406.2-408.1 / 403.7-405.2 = -0.08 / 50.8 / 88.2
